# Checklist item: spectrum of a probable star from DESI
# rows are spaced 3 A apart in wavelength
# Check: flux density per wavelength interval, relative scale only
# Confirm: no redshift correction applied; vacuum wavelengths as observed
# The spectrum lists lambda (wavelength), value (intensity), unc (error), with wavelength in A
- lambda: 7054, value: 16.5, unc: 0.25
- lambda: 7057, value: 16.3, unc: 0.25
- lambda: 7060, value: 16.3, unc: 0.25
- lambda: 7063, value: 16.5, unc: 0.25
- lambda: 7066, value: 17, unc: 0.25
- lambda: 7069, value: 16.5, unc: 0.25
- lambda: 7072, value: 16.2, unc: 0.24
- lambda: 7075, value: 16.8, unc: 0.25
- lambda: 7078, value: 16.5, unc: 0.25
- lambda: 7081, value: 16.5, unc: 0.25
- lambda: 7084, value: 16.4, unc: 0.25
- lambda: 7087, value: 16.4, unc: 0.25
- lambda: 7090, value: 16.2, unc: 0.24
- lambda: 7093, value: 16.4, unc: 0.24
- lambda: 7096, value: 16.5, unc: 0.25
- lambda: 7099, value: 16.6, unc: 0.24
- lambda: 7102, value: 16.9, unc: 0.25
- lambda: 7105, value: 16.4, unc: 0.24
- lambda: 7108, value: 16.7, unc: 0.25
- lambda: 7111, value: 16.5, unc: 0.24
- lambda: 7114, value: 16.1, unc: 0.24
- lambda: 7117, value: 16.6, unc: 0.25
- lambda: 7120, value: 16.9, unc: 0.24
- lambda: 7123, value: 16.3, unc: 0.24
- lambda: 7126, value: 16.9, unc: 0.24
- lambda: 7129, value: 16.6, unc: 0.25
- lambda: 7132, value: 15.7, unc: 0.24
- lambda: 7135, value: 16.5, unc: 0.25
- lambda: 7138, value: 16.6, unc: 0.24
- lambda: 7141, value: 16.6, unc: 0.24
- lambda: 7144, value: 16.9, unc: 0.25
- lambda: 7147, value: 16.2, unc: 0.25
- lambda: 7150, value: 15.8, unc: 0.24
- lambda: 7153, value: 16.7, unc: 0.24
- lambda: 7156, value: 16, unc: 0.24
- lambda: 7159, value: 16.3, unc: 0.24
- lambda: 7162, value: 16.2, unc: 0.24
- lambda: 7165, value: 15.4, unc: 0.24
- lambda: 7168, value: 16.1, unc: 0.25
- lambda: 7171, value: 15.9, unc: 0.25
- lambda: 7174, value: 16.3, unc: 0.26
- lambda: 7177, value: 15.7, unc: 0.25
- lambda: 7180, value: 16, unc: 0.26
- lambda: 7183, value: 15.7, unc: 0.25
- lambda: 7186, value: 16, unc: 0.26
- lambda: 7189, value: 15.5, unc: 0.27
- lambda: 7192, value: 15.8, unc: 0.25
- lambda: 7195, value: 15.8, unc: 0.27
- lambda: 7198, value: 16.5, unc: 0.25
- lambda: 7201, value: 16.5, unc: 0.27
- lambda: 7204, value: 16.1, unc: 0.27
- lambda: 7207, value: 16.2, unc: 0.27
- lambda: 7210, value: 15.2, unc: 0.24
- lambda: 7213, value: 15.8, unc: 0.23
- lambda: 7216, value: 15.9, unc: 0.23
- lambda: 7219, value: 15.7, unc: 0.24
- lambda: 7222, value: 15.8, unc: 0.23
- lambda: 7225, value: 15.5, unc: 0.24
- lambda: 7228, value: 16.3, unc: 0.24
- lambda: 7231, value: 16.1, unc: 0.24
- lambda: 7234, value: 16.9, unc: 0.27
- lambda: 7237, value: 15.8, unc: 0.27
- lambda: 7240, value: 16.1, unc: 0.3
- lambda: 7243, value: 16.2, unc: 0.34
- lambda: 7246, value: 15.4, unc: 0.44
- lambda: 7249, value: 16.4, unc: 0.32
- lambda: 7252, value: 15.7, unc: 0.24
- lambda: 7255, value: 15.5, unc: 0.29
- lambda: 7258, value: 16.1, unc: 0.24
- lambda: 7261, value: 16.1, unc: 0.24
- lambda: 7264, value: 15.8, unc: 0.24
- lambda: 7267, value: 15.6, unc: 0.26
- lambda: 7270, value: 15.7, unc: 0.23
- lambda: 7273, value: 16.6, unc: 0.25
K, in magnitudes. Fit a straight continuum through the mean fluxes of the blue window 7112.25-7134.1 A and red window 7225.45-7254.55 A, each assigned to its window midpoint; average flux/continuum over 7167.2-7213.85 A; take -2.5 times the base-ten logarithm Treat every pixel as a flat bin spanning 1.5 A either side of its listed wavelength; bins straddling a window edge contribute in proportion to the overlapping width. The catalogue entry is 0.02 mag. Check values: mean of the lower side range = 16.4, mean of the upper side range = 16.1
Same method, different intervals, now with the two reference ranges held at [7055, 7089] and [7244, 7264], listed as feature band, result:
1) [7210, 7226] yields 0.02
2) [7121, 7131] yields -0.02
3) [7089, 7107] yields -0.01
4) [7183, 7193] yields 0.02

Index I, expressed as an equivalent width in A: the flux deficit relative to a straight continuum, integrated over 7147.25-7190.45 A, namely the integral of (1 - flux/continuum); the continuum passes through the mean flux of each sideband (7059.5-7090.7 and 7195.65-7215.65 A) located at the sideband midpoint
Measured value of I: 0.5 A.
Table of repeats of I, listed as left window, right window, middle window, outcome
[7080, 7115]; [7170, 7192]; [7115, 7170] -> -0.7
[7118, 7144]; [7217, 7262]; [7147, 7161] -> 0.2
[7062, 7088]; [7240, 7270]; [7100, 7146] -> -0.5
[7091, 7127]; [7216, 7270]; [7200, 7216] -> 0.2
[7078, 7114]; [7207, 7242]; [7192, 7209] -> -0.1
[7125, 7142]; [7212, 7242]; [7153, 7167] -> 0.2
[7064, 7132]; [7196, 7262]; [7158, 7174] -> 0.2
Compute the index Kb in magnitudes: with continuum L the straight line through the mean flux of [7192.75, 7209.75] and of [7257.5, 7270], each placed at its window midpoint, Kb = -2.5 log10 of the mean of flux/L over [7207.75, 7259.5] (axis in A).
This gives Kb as 0.01 mag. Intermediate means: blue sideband 16.1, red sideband 15.9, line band 15.9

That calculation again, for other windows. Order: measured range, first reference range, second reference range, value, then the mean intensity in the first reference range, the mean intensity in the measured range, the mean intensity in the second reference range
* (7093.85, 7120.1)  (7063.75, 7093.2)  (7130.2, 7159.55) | -0.009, 16.5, 16.6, 16.3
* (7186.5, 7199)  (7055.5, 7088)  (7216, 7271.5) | 0.014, 16.5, 15.9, 15.9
